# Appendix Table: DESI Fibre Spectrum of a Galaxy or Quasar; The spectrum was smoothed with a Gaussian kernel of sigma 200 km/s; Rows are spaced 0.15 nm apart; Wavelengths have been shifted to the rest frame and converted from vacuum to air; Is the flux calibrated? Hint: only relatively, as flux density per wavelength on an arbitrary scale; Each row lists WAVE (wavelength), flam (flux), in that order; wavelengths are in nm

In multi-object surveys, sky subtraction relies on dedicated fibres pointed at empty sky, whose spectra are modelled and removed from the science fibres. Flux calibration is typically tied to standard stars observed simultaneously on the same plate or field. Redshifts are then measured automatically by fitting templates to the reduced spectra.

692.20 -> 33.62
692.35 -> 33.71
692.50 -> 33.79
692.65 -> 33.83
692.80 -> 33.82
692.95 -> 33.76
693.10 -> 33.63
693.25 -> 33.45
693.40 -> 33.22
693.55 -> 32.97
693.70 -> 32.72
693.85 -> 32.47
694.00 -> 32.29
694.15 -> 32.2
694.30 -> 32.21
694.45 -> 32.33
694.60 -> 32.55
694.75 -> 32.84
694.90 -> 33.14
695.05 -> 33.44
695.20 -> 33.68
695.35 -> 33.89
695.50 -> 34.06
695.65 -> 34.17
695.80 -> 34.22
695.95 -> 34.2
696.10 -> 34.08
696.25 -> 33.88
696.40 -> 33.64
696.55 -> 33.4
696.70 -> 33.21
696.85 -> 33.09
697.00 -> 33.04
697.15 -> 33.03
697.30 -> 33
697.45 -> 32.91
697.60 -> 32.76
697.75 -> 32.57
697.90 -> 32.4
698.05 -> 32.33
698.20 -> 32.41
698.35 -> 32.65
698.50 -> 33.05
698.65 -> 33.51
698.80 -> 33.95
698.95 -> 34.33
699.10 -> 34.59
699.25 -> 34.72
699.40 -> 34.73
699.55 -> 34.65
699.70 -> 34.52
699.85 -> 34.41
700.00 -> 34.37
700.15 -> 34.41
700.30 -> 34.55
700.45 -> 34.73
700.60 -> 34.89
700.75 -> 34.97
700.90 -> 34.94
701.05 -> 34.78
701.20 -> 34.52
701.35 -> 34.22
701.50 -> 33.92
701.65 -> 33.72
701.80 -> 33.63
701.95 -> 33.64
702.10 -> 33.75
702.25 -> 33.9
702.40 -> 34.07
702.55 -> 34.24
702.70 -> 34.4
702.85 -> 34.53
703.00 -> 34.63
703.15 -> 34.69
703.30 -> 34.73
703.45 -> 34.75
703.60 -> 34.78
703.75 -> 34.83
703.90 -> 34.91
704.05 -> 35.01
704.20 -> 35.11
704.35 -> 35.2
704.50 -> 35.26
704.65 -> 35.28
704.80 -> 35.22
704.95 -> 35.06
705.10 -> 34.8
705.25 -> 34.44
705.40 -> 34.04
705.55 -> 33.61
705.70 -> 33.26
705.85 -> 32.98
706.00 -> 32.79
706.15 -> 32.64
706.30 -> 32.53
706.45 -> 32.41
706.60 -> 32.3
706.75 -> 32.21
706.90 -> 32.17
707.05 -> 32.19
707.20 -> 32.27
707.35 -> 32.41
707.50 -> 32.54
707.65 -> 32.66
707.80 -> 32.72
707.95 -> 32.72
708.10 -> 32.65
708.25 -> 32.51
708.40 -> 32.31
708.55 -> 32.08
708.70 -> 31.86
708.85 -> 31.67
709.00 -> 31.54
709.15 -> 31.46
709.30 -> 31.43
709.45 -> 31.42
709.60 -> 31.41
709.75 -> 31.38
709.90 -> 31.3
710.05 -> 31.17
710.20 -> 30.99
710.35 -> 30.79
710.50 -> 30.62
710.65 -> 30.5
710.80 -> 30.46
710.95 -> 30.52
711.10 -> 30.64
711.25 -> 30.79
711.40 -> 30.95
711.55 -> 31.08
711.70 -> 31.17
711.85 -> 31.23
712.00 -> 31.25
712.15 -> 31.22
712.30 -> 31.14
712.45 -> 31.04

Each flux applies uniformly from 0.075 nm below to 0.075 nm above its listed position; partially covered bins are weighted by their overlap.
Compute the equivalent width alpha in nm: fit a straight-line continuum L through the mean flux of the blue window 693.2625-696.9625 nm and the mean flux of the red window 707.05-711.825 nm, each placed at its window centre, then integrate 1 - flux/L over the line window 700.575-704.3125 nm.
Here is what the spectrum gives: -0.24 nm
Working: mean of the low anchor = 33.2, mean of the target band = 34.5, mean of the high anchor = 31.6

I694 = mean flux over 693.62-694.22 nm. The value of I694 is 32.4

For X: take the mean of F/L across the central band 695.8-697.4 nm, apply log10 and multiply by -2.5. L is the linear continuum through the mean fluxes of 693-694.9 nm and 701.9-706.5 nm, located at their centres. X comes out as -0.01 mag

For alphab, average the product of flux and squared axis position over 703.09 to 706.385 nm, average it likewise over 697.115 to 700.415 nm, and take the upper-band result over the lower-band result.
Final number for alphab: 1.04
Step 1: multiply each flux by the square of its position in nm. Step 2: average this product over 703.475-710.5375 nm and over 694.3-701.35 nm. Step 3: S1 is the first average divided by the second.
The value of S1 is 1.00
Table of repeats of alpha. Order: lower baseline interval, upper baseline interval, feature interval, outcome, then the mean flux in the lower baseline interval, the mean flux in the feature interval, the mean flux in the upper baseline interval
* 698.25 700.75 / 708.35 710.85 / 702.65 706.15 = -0.18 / 34.3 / 34.5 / 31.3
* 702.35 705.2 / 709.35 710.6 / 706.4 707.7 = 0.02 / 34.8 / 32.3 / 31.1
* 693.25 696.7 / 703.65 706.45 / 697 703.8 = -0.05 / 33.3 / 34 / 34.2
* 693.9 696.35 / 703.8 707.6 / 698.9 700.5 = -0.05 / 33.3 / 34.5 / 33.6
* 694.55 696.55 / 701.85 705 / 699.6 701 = -0.02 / 33.7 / 34.6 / 34.7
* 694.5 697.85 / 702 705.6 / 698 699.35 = 0.01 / 33.4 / 33.5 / 34.6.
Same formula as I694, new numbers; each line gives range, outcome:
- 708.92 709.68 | 31.5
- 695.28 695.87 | 34.1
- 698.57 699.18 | 34.1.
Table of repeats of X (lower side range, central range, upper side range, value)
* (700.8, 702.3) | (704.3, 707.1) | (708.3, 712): -0.03 mag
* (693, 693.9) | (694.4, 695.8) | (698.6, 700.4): 0.00 mag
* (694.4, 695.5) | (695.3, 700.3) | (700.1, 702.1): 0.00 mag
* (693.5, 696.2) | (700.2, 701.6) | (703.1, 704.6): -0.01 mag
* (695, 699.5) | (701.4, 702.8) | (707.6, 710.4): -0.04 mag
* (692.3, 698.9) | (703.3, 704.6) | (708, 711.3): -0.09 mag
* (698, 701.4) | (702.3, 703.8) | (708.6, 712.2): -0.04 mag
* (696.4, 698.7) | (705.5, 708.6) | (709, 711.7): -0.04 mag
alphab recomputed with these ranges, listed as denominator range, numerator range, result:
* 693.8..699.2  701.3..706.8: 1.05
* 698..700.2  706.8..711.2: 0.96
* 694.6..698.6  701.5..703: 1.04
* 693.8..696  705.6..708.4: 1.02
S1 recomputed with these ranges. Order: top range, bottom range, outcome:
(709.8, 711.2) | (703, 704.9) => 0.90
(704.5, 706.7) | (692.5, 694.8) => 1.06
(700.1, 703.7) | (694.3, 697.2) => 1.05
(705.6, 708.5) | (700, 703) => 0.96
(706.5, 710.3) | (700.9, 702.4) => 0.96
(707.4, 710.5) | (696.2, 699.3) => 0.99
